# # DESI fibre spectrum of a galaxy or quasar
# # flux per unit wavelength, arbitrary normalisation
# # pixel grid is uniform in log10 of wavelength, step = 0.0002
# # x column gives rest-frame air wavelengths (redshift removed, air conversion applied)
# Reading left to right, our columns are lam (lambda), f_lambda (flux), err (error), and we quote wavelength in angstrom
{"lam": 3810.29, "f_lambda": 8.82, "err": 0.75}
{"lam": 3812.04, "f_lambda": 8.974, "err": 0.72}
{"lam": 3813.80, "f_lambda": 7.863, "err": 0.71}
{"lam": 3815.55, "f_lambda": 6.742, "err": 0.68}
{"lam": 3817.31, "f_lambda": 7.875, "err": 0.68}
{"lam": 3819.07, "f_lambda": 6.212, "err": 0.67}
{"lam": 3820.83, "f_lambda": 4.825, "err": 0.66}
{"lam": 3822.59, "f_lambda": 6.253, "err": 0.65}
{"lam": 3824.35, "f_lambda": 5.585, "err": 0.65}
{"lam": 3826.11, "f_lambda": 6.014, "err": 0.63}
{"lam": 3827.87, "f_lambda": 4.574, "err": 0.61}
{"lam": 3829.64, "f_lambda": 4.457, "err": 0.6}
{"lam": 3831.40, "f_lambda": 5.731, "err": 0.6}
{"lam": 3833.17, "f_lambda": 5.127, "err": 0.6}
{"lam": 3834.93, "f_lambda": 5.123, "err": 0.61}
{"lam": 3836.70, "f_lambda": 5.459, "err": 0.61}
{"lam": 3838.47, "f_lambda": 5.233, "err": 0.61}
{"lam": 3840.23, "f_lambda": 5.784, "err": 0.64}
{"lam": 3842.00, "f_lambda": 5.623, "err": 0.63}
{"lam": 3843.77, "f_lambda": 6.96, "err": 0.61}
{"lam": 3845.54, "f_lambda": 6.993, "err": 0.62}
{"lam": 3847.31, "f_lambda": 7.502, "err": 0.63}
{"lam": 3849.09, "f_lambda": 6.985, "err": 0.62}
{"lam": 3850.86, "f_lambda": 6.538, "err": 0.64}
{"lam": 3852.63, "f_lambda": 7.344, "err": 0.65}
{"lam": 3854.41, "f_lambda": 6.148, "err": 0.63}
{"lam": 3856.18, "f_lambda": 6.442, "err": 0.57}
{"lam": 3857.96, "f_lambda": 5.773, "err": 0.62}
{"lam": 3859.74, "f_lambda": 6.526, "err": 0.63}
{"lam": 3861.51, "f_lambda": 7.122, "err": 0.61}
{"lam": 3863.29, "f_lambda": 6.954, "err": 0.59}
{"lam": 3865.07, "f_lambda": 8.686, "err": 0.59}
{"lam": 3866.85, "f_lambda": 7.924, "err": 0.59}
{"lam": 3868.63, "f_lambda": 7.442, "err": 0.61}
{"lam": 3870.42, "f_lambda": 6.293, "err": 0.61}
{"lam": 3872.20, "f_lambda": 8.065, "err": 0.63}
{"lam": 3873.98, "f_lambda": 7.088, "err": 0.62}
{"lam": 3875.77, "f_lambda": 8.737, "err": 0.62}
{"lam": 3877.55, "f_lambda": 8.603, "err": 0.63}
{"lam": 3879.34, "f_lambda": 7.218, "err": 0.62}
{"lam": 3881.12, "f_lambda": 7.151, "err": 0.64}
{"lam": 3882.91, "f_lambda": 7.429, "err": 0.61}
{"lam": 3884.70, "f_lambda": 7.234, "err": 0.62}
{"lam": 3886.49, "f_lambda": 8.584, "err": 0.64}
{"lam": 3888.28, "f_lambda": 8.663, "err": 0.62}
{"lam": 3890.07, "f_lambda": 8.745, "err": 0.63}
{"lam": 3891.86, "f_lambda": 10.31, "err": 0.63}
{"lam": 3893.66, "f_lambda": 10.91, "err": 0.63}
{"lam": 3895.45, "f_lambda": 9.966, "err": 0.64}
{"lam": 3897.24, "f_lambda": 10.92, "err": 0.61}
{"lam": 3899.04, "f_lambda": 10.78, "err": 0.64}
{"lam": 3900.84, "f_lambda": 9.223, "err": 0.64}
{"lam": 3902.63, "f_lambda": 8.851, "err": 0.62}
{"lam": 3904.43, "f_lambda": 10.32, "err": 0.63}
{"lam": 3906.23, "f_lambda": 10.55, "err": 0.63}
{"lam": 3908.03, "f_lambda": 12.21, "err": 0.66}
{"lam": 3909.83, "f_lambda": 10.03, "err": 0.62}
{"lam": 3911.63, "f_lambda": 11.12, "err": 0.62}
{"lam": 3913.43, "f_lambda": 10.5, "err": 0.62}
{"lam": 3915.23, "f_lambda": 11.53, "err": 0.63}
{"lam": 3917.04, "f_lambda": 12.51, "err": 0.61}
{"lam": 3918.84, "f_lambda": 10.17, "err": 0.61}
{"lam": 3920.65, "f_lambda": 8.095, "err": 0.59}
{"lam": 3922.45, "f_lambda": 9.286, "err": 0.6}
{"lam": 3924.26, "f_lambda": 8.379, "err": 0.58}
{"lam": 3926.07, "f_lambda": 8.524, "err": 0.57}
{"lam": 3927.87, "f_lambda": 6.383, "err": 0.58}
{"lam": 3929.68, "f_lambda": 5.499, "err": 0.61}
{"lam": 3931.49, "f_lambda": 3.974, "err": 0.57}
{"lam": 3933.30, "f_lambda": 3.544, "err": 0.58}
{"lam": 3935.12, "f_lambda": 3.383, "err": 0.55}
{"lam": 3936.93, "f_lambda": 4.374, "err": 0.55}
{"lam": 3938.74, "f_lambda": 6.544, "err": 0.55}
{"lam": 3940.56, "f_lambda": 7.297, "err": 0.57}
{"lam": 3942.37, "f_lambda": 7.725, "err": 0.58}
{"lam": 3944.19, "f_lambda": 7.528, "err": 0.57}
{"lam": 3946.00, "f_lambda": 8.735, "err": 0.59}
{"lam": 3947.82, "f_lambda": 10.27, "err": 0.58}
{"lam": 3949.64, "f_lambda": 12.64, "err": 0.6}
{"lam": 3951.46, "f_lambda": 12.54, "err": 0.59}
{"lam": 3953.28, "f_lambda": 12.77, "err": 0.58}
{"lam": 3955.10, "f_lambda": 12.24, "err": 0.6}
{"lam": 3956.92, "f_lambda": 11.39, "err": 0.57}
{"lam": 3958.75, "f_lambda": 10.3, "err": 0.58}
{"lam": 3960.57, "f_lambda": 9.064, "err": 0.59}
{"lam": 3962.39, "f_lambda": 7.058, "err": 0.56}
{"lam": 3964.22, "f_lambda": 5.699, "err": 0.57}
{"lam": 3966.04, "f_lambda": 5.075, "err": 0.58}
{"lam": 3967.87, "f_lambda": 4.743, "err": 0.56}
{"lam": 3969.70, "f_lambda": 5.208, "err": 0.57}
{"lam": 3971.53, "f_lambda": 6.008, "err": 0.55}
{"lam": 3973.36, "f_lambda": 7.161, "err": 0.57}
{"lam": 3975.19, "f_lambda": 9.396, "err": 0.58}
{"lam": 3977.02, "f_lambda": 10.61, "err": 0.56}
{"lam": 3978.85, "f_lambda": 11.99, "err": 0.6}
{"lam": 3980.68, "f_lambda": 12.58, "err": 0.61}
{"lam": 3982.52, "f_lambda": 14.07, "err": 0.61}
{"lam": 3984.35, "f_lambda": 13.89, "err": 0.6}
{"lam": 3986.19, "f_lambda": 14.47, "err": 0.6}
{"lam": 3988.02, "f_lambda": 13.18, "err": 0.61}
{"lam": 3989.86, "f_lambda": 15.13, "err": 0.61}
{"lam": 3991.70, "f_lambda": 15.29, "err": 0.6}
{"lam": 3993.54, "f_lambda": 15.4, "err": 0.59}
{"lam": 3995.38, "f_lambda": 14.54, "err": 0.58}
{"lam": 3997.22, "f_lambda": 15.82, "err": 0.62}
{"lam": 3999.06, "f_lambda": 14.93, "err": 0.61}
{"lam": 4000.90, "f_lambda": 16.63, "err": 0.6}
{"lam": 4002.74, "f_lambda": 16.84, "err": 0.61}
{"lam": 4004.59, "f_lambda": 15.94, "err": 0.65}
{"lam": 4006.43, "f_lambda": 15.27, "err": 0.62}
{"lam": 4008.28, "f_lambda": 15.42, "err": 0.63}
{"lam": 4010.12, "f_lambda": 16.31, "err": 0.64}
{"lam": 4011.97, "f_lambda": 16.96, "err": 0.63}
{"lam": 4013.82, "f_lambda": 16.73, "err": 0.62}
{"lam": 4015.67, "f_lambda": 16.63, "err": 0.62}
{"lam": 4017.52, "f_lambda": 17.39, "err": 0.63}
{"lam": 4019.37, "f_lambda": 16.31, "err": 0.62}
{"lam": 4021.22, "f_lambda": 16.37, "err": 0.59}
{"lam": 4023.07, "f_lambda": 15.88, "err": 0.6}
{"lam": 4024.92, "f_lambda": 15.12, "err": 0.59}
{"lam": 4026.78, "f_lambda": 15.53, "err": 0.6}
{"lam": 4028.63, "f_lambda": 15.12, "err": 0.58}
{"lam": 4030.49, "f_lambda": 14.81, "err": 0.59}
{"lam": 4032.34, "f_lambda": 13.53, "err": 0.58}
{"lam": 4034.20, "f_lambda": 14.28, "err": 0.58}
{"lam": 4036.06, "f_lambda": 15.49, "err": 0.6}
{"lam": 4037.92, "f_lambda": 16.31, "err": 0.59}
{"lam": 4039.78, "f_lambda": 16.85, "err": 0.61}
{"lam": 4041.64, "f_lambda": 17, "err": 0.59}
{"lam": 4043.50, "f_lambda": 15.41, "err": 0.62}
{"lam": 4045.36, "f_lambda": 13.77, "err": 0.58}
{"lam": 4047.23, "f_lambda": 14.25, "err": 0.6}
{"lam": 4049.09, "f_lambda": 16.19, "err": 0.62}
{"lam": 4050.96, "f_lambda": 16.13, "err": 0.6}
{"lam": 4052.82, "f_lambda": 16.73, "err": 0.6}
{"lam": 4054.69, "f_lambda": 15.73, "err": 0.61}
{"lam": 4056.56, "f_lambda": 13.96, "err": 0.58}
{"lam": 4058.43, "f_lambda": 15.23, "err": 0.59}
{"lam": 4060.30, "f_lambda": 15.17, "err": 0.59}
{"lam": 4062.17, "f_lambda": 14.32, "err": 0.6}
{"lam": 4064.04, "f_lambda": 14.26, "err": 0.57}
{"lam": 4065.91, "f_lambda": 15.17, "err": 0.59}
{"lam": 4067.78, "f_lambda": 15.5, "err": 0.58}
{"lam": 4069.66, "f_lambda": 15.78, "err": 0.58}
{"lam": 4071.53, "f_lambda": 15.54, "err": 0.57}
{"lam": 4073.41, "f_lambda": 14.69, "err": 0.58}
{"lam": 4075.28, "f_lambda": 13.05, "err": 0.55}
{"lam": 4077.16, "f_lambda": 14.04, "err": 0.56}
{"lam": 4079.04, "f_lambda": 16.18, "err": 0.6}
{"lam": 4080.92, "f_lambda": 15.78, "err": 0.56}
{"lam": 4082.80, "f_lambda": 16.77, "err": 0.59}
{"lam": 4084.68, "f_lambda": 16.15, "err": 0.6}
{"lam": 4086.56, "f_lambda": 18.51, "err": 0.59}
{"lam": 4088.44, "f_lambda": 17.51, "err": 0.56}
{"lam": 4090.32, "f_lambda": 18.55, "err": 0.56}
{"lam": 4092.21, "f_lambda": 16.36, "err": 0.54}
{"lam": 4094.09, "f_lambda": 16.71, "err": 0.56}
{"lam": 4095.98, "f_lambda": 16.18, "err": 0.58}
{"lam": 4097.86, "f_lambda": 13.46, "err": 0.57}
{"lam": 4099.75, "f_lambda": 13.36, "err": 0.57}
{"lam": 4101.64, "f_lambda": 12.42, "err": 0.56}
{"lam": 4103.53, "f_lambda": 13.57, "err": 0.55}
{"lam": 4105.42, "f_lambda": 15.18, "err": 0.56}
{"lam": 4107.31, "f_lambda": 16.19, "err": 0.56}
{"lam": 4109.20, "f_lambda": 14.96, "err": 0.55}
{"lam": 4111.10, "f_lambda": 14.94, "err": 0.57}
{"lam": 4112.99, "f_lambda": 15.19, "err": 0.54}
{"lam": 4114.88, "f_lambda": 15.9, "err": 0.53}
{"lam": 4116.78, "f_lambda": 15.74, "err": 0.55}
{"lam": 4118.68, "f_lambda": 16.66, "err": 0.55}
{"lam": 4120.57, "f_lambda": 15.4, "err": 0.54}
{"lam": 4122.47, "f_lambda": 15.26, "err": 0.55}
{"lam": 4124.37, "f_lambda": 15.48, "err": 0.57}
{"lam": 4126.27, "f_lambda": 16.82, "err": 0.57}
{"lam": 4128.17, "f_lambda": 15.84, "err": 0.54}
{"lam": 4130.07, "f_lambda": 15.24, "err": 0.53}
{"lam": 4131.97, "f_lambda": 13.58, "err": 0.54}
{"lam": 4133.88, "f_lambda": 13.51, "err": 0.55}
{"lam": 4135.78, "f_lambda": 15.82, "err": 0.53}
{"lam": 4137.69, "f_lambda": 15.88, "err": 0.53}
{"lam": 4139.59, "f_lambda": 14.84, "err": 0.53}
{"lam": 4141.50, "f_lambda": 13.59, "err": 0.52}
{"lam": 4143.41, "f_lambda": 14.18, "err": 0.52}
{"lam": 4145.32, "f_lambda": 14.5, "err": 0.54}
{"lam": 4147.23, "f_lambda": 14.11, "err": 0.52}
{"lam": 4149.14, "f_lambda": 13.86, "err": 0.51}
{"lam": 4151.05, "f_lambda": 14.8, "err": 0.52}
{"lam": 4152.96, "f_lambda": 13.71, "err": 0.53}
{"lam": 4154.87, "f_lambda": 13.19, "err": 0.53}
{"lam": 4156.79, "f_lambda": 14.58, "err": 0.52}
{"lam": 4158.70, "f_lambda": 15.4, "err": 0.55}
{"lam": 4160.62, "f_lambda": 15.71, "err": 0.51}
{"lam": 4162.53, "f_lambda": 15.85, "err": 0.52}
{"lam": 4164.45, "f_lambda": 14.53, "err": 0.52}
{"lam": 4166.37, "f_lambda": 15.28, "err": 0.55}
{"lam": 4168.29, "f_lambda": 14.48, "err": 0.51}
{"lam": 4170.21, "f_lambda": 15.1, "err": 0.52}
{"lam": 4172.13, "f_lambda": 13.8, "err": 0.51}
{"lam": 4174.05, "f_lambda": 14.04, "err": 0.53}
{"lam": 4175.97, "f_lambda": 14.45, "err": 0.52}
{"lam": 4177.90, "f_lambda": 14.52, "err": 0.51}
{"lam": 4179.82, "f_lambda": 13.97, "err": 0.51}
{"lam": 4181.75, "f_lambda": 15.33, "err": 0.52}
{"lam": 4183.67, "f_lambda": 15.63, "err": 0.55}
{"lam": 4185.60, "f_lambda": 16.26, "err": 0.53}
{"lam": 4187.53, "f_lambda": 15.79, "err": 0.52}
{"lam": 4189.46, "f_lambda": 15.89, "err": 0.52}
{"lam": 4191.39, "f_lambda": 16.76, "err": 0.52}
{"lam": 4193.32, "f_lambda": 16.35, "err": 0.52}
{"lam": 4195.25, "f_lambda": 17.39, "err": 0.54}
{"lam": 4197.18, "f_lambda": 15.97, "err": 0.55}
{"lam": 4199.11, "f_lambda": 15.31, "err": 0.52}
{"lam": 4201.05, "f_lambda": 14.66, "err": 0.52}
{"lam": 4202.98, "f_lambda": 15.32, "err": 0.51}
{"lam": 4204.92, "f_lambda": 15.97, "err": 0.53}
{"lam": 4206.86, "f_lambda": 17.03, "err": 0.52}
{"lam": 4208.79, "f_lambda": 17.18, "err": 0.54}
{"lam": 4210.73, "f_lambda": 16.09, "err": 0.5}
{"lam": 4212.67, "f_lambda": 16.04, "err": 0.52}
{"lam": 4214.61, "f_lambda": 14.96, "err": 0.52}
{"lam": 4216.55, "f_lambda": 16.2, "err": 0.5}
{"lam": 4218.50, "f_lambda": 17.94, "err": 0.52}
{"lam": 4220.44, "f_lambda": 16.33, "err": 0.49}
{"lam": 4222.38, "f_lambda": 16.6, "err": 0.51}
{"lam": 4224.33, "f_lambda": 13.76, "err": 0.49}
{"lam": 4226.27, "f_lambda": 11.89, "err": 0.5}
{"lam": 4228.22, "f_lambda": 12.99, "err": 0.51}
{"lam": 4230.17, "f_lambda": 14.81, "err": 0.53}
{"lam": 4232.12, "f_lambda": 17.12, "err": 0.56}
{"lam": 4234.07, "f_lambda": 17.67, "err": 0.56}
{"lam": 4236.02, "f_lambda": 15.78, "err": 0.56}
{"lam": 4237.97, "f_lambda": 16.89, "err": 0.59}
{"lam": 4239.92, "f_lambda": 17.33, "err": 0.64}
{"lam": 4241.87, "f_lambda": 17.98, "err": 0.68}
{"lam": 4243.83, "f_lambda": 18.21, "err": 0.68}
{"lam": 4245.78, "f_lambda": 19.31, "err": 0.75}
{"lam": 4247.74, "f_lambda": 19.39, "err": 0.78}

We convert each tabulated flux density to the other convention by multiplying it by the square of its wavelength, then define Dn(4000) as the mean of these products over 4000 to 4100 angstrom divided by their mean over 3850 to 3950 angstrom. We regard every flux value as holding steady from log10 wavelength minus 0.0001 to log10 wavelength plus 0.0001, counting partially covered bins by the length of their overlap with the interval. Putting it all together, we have 2.05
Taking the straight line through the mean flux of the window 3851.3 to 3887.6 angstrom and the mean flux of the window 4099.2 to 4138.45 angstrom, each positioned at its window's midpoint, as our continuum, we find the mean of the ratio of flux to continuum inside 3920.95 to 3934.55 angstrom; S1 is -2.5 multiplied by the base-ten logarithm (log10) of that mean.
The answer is 0.37 mag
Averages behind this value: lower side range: 7.34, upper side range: 15.1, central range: 6.5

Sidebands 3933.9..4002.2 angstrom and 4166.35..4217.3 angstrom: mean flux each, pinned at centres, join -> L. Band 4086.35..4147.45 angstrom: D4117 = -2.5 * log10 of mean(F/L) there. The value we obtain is -0.11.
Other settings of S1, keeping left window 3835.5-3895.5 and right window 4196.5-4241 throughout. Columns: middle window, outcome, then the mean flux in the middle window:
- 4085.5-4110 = -0.206 mag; 15.6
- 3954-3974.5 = 0.252 mag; 7.69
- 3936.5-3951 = 0.108 mag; 8.4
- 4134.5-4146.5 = -0.060 mag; 14.7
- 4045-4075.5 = -0.246 mag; 15.1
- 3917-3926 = -0.072 mag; 9.31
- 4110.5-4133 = -0.150 mag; 15.5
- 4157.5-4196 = -0.035 mag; 15.3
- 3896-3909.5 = -0.246 mag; 10.4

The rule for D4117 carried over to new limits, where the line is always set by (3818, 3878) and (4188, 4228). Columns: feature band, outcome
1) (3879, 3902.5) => -0.190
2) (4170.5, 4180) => 0.054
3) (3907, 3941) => 0.036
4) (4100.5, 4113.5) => -0.109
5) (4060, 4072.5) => -0.237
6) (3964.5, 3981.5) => 0.219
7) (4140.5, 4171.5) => -0.005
